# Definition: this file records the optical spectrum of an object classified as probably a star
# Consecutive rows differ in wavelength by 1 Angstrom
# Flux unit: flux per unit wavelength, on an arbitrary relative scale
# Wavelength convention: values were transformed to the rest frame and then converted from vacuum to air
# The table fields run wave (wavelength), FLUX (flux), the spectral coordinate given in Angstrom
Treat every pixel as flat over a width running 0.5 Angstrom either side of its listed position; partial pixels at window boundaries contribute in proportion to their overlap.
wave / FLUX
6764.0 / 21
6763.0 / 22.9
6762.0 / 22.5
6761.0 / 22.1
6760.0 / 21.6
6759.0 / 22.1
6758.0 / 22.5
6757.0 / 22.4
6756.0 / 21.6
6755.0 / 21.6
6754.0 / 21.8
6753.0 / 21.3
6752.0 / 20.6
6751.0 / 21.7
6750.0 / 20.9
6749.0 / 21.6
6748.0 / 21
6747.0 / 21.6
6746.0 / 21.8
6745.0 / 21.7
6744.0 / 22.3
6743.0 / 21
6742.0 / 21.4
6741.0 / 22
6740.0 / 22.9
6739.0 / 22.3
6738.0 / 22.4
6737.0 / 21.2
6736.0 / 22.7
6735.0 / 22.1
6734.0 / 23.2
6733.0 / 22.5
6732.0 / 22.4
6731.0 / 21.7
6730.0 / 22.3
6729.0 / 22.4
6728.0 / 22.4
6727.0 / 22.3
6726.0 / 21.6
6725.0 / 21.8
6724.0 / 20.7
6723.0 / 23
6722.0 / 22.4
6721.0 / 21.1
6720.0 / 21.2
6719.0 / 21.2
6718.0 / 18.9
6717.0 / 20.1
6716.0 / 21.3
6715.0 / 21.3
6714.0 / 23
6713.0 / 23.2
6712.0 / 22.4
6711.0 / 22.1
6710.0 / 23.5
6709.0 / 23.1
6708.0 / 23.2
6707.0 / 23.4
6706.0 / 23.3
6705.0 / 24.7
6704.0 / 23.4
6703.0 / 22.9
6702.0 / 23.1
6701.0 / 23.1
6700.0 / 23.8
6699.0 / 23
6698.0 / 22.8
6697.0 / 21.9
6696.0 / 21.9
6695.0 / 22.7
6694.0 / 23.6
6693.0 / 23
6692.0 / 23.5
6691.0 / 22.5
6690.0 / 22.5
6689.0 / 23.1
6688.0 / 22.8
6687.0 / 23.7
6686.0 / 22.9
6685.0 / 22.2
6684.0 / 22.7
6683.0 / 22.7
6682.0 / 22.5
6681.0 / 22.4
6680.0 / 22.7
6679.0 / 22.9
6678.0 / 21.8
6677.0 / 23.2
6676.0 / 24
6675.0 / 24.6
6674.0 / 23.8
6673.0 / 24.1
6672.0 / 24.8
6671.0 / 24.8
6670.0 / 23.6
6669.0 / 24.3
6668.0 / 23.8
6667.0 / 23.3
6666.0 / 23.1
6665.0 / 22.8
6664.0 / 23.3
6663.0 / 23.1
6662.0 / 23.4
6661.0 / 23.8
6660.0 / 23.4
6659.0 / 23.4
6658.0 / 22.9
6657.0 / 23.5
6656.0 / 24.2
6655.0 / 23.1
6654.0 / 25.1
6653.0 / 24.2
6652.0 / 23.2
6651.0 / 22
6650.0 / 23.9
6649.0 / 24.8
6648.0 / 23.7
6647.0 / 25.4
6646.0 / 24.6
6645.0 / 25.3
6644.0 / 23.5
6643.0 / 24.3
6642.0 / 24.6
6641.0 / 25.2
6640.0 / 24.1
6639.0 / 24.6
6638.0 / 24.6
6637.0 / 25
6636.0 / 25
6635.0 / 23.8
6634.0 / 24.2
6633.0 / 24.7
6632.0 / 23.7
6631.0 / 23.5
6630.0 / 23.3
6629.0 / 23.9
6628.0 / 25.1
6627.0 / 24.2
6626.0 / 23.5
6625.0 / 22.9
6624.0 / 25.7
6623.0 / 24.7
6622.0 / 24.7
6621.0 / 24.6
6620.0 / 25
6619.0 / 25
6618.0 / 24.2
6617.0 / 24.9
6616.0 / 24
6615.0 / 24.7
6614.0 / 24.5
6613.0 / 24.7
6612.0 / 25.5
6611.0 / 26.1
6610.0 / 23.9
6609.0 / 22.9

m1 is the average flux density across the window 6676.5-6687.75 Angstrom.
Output 22.7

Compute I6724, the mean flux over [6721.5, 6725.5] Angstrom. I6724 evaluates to 22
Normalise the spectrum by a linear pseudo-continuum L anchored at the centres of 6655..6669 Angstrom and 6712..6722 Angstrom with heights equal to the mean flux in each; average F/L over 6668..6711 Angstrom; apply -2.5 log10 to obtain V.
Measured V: -0.04 mag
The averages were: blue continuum 23.4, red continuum 21.4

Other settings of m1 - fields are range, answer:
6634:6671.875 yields 24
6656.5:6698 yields 23.2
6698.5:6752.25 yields 22.2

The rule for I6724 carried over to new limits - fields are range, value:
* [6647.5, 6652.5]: 23.5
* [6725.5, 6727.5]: 22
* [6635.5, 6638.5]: 24.9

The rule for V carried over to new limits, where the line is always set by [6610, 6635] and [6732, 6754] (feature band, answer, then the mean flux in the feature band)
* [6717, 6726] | 0.053 mag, 21.2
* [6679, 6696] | 0.010 mag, 22.8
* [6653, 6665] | 0.004 mag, 23.6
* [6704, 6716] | -0.020 mag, 23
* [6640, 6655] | -0.015 mag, 24.2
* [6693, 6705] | -0.010 mag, 23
